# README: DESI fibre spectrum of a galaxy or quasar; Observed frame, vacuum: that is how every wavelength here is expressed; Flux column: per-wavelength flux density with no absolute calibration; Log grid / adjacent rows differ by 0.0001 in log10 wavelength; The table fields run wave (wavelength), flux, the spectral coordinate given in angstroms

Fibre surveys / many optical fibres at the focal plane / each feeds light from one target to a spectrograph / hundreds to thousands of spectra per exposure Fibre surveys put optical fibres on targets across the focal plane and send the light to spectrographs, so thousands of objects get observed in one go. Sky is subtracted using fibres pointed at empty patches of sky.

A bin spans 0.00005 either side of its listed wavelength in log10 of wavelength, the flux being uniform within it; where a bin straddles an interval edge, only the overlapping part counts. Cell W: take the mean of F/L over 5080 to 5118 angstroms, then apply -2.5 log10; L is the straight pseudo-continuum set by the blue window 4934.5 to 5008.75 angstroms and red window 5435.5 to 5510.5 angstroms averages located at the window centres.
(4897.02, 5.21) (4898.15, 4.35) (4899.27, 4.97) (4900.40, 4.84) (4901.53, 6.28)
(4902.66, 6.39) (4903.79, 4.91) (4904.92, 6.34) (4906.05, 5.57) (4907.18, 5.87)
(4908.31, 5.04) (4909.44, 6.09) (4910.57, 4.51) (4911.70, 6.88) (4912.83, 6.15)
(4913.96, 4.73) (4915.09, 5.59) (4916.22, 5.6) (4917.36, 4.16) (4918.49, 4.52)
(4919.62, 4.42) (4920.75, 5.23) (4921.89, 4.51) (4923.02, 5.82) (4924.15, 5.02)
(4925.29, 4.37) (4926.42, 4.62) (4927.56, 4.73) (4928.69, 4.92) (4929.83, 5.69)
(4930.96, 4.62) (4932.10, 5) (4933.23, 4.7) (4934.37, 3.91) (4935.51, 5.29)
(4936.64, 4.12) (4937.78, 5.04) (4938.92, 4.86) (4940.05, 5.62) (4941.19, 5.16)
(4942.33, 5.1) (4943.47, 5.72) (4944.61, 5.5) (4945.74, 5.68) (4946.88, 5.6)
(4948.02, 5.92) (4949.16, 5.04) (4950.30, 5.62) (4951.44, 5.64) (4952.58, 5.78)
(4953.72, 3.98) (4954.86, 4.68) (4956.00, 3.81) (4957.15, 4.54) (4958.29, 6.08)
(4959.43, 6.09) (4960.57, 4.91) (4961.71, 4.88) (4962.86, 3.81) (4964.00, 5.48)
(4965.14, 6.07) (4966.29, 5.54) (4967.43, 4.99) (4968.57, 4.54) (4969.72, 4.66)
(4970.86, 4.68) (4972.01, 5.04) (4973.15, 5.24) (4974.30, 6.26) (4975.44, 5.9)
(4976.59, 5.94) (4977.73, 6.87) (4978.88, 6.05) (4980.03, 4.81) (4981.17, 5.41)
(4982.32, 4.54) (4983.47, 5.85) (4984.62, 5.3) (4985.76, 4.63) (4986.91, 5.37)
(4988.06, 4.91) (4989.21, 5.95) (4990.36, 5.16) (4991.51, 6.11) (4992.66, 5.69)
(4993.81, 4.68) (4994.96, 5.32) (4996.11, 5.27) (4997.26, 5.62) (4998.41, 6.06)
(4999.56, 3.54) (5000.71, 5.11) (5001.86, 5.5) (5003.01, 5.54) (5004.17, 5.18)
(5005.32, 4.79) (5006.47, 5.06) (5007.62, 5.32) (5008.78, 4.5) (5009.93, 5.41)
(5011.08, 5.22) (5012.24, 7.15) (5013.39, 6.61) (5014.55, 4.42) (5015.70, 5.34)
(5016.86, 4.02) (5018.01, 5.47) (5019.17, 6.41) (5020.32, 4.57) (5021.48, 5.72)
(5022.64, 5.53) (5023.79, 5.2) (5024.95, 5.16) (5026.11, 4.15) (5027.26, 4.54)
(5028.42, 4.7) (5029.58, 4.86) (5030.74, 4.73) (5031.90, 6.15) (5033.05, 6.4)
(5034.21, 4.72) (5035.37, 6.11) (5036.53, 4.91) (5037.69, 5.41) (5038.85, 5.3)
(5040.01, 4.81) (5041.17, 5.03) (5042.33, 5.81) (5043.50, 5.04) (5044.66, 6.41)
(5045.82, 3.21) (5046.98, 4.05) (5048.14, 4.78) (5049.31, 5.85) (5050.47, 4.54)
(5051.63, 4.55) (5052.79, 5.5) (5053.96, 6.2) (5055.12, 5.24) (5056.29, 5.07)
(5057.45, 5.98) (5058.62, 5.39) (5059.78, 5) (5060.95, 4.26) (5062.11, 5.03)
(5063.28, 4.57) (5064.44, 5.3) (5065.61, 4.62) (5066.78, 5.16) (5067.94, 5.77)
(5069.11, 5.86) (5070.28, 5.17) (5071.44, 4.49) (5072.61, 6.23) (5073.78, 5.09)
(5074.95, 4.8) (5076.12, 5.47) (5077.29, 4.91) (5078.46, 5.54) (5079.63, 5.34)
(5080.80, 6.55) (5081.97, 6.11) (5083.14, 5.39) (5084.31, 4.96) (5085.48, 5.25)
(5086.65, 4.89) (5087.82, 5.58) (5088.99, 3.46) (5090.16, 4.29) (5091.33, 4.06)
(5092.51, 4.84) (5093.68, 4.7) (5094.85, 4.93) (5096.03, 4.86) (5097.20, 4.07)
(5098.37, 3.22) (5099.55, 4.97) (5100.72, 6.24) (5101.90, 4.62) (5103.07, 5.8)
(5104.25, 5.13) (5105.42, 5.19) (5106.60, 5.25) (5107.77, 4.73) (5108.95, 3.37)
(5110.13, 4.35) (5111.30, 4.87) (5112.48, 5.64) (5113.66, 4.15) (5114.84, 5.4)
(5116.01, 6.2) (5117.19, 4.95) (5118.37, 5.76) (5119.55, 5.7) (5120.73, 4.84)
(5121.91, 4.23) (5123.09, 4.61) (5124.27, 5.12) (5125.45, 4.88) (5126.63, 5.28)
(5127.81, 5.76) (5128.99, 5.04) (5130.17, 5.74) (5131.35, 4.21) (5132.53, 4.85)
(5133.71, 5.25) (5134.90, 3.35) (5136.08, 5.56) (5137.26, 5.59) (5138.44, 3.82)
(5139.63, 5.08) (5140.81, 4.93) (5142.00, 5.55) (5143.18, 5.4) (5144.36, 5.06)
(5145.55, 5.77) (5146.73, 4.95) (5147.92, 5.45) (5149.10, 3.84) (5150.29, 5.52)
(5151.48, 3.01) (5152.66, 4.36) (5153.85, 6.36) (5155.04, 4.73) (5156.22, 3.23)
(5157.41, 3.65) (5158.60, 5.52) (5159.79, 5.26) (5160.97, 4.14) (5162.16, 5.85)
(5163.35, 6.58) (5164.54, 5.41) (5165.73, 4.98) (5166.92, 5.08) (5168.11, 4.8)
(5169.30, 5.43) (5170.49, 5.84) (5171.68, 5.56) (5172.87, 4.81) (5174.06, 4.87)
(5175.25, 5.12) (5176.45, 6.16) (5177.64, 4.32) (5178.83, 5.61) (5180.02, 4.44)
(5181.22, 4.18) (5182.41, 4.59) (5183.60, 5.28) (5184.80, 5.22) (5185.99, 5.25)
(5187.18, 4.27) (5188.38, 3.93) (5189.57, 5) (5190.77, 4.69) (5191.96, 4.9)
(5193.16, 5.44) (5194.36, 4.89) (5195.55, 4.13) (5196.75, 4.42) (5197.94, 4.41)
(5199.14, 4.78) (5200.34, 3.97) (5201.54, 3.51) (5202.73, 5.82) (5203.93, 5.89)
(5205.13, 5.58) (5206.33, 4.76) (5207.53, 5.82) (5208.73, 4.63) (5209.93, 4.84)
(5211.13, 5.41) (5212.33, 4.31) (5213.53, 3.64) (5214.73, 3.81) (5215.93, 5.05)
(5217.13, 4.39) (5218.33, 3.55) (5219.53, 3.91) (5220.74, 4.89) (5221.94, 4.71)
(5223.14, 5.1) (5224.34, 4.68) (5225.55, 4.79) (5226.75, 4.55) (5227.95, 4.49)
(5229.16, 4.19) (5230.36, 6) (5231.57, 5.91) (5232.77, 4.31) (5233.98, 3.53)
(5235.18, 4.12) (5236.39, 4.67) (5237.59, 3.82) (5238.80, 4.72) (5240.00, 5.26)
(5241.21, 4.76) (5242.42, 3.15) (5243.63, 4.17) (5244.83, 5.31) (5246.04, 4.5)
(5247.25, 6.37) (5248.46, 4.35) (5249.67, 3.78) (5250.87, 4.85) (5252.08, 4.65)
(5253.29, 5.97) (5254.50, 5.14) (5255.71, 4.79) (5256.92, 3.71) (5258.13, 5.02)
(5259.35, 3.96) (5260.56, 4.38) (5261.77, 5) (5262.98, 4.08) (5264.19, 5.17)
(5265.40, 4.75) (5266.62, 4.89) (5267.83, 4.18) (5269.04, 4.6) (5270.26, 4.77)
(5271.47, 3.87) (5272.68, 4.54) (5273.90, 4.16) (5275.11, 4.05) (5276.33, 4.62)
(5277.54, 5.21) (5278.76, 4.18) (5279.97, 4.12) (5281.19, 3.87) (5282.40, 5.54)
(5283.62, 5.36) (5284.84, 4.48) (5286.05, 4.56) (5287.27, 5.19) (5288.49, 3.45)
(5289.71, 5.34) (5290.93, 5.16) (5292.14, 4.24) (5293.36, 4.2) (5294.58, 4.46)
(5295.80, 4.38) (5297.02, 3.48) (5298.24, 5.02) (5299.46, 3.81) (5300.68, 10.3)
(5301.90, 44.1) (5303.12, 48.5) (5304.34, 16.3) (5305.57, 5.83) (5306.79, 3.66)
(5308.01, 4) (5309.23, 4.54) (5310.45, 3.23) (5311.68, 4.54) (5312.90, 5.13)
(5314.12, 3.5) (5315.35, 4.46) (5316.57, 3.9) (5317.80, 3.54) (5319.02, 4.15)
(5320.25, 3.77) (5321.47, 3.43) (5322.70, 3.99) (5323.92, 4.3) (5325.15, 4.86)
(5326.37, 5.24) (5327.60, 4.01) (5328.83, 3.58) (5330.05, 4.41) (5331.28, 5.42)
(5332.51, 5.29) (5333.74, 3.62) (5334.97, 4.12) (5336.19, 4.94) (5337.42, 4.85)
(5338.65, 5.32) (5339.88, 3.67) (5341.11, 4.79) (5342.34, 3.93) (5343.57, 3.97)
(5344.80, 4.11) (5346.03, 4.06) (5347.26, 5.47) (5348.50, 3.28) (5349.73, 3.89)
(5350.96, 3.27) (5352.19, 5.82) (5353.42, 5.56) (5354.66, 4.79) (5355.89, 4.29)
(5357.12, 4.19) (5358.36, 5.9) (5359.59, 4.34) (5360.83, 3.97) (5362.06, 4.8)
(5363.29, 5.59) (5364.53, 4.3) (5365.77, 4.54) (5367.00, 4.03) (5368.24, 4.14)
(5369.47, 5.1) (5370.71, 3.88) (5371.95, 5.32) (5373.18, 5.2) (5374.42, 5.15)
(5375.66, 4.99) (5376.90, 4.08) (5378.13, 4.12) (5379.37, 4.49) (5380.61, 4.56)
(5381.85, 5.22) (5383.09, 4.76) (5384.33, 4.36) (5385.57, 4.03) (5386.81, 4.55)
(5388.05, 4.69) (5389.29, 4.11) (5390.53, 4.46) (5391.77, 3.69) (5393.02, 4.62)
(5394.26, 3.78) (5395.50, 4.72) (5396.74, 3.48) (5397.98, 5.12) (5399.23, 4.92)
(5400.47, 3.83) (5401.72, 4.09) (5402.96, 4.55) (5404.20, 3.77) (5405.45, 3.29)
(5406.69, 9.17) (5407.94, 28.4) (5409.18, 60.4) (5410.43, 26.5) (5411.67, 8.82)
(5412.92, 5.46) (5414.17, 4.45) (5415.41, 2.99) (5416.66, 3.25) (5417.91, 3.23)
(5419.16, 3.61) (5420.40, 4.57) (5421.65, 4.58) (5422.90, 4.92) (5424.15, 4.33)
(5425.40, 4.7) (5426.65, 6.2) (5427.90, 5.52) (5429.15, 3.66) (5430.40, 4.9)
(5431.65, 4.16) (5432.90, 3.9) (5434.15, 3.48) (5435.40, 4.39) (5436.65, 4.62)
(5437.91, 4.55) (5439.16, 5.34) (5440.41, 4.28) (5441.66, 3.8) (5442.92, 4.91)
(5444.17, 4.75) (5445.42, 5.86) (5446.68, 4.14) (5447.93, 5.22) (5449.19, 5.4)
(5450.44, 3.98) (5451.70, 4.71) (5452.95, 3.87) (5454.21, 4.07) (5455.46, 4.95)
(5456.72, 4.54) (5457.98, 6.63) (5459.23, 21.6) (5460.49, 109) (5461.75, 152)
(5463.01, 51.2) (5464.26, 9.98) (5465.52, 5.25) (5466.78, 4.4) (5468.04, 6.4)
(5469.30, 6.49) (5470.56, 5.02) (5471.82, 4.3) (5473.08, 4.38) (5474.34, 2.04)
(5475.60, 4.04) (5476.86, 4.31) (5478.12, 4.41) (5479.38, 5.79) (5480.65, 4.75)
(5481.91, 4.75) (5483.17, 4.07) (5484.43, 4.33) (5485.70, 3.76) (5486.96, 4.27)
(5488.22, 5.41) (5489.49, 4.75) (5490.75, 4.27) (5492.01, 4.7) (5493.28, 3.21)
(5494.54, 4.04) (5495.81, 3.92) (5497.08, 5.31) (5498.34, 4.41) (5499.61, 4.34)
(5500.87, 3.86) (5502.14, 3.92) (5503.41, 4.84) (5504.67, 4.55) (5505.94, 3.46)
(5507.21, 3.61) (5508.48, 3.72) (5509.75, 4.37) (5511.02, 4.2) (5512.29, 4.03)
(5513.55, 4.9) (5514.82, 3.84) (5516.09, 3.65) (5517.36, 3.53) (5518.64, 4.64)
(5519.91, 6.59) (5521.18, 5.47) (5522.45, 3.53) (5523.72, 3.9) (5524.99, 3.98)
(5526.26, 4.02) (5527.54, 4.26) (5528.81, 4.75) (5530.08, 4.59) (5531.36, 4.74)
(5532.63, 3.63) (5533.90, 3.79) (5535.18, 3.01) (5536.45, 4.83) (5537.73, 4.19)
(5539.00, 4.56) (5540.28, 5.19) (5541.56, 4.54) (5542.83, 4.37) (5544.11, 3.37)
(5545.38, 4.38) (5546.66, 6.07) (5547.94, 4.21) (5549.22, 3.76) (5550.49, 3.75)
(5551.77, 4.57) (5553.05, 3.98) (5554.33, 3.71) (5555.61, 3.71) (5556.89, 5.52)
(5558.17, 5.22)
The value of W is 0.28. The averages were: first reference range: 5.24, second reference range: 9.92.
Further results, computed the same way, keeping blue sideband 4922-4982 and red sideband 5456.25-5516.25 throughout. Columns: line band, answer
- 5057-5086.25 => 0.229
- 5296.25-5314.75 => -0.201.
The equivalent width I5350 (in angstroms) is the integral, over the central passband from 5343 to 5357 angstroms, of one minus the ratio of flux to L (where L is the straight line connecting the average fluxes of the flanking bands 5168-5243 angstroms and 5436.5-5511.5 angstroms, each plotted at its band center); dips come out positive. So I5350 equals 5.8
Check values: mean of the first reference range 4.74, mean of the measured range 4.4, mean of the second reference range 9.92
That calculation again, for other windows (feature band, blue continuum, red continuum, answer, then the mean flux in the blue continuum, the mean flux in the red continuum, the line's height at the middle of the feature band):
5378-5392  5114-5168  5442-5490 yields 8.4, 5.01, 13.1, 11.1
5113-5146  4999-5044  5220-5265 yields -0.8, 5.22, 4.67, 4.95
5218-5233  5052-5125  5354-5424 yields 2.5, 5.07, 6.39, 5.67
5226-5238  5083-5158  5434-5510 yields 3.5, 4.87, 9.84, 6.45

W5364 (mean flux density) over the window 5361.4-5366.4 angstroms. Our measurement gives 4.8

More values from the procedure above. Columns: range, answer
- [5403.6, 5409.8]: 21.1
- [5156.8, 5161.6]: 4.65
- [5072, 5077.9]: 5.29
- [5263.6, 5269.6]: 4.72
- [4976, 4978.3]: 6.41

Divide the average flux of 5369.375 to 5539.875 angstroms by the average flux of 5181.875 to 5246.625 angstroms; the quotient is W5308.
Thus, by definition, 1.6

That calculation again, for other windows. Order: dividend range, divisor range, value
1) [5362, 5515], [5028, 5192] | 1.59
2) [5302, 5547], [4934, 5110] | 1.36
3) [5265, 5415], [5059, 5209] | 1.24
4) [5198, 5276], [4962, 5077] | 0.88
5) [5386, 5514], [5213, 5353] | 1.62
